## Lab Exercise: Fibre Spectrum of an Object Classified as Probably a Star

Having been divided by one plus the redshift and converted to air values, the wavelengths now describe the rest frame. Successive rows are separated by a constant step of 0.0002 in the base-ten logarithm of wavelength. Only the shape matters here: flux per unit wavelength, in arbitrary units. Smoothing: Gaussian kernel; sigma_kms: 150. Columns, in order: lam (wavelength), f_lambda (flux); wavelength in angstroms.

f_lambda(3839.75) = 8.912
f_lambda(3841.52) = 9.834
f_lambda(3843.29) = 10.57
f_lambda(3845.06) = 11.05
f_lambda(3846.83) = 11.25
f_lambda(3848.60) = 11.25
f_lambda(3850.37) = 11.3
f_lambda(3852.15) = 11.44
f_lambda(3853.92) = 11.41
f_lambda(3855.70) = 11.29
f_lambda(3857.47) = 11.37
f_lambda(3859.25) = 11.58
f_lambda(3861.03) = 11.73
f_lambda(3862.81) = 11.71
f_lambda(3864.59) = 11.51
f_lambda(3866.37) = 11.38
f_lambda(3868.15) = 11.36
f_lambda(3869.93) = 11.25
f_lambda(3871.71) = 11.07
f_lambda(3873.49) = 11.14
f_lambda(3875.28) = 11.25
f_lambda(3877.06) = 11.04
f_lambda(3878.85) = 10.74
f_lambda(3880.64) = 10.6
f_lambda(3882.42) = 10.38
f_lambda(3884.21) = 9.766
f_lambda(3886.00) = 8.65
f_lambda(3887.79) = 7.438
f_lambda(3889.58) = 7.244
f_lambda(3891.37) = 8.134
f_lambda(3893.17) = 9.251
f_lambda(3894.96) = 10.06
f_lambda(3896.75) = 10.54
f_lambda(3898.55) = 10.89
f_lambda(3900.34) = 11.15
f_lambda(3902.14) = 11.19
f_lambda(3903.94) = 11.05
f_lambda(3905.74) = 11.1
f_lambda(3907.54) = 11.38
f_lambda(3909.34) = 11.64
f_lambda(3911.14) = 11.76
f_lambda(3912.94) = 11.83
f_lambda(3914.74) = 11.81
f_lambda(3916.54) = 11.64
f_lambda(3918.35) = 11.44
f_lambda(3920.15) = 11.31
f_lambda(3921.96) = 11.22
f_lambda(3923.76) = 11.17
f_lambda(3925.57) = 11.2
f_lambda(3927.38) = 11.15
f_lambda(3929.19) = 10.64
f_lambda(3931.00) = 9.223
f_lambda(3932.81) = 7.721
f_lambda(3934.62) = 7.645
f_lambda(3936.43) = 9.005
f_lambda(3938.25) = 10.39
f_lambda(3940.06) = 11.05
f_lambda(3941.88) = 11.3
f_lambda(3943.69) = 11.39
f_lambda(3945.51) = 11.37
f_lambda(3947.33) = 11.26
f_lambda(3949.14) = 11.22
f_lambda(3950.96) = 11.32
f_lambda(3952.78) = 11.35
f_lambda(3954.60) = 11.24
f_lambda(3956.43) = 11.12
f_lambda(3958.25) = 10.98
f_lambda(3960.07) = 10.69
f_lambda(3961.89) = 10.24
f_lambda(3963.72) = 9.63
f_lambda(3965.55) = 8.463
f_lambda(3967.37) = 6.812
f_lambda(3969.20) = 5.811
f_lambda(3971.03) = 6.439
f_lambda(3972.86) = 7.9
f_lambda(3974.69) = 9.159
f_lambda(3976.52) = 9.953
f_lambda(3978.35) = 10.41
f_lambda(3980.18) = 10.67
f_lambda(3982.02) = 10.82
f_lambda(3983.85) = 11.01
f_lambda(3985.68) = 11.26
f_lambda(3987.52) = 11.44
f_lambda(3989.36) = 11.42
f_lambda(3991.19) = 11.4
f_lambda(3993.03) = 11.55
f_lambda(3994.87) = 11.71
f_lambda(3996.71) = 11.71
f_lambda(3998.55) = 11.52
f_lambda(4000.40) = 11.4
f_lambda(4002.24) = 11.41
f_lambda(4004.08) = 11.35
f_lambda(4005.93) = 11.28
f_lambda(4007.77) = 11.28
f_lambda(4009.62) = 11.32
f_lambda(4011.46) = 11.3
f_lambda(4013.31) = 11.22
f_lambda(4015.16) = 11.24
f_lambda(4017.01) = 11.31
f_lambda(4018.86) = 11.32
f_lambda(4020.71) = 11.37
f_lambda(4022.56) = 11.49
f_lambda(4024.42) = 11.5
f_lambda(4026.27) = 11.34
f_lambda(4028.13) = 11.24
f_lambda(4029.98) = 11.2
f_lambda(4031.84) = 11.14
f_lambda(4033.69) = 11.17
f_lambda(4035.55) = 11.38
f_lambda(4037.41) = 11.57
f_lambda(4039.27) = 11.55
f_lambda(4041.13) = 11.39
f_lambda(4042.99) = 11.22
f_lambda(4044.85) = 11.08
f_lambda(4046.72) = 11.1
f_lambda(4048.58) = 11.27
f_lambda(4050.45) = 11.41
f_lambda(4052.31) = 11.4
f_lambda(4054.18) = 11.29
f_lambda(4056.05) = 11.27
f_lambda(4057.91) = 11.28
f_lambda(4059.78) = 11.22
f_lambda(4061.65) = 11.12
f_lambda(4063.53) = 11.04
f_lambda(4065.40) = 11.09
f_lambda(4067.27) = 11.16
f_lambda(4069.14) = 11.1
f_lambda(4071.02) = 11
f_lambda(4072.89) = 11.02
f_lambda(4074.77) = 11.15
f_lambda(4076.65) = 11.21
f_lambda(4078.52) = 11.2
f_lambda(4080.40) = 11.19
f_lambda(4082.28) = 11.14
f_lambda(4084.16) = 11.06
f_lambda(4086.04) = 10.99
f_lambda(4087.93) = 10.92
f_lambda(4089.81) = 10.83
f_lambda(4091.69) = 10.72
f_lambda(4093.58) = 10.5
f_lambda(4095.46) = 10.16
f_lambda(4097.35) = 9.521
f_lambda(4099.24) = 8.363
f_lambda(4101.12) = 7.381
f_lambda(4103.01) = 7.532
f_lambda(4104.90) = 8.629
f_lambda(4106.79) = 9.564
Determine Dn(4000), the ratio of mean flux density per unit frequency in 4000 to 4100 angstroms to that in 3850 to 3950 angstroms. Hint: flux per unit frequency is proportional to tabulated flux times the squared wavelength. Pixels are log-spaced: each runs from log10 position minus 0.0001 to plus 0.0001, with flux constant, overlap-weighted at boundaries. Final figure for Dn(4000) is 1.12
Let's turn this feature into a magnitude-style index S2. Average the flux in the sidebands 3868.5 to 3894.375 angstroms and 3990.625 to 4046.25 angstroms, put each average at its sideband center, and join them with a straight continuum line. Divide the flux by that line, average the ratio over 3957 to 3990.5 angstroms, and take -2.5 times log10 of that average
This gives 0.13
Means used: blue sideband 9.89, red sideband 11.4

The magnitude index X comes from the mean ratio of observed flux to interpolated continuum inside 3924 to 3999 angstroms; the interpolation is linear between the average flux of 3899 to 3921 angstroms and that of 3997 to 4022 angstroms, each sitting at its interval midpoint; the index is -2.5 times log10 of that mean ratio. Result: 0.113 mag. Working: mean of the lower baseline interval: 11.4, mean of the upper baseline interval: 11.3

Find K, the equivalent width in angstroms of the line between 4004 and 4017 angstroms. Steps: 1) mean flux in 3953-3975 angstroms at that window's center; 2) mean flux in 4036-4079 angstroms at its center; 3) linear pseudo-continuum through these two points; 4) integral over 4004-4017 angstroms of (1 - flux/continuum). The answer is -1.4 angstroms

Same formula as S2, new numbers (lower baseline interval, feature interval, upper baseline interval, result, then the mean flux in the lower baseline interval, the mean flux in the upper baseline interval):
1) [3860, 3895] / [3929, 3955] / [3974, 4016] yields 0.038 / 10.3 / 11.1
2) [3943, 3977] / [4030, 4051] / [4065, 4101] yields -0.093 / 9.79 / 10.7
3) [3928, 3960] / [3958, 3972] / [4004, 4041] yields 0.249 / 10.5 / 11.3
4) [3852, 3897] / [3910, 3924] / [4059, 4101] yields -0.099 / 10.5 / 10.7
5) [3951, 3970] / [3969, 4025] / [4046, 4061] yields -0.046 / 9.73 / 11.3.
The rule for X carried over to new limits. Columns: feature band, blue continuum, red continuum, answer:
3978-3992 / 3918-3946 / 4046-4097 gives -0.04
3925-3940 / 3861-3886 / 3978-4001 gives 0.15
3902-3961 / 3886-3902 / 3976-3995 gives -0.09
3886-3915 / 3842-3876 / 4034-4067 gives 0.10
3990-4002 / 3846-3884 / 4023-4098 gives -0.04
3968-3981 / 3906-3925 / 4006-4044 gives 0.31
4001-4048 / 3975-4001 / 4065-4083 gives -0.02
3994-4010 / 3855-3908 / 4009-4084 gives -0.04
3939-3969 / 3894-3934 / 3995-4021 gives 0.06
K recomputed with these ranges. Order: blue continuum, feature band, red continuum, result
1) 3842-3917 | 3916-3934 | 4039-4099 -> 0.4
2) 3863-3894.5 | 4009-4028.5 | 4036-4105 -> -1.4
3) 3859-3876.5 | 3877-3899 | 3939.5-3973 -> 3.1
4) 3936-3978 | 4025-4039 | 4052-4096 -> -0.9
